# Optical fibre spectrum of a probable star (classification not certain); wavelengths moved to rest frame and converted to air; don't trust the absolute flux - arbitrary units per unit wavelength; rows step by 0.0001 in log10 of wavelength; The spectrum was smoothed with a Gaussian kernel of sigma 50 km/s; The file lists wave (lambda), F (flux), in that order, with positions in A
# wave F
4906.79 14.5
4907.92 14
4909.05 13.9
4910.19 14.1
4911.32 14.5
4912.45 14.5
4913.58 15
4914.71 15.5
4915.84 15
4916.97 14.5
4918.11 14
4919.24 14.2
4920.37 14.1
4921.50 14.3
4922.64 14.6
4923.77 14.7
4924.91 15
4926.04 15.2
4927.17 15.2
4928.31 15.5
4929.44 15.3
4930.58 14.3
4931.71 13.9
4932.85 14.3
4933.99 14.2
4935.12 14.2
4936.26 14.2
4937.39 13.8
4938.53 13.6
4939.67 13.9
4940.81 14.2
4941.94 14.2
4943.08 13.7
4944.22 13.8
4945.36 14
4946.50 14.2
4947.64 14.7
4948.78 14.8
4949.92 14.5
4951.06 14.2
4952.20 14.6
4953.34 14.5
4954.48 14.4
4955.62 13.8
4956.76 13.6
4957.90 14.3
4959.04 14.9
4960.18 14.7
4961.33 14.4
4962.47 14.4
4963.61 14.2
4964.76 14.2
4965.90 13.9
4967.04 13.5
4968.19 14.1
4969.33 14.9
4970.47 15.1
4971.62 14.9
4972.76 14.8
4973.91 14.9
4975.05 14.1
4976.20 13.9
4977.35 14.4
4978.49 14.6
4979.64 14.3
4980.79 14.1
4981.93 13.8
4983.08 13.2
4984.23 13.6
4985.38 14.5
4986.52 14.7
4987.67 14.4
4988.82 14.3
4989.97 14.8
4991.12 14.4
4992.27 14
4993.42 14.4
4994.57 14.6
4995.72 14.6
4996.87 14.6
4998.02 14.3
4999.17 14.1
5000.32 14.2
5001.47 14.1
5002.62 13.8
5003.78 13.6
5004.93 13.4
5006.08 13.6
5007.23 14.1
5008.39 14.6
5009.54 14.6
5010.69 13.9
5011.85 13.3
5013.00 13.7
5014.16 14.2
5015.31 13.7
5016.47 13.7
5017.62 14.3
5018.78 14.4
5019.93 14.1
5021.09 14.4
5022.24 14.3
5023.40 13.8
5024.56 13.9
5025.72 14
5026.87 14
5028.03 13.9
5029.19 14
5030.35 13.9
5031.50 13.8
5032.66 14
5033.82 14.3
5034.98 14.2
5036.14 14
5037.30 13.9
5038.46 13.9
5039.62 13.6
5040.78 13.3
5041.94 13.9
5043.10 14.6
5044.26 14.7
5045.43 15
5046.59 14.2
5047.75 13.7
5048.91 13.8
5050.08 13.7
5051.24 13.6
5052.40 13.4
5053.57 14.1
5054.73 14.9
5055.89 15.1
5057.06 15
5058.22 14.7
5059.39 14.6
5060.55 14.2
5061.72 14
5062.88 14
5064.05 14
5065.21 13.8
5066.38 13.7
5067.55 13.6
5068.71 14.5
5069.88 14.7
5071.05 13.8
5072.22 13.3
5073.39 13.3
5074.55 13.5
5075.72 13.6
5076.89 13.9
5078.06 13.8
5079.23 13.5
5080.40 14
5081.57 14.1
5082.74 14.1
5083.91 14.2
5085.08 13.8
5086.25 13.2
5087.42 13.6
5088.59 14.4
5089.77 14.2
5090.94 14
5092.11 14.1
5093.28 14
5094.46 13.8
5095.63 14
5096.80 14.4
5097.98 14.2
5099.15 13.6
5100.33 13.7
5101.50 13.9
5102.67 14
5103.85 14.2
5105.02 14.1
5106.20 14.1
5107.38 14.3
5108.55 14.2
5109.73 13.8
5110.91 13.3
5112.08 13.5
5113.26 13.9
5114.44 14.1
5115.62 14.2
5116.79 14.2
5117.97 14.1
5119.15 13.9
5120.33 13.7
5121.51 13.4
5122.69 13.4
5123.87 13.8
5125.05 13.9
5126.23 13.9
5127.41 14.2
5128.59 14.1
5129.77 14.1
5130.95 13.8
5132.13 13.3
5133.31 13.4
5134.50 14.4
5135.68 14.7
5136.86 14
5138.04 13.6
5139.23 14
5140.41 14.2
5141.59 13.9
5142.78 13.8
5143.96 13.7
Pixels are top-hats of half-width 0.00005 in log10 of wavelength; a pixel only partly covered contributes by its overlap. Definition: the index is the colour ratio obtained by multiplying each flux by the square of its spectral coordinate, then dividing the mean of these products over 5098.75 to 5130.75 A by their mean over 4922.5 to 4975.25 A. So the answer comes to 1.03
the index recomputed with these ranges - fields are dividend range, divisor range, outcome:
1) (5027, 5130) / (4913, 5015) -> 1.02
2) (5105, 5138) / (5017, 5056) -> 1.02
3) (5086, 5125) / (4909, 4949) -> 1.04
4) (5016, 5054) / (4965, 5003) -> 1.00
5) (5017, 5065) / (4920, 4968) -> 1.02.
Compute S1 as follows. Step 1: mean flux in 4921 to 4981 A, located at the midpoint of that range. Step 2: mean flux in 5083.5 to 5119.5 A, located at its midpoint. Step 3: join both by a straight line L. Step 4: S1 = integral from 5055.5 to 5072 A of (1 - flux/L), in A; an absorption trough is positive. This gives -0.2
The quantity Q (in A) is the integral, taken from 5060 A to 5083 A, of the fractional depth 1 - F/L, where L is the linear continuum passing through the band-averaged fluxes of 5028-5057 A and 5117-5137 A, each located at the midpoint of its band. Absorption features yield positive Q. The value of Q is 0.2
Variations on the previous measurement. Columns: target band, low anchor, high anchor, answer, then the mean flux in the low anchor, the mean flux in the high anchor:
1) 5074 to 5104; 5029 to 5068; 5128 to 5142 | 0.26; 14.1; 14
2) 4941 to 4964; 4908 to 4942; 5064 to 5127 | 0.12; 14.5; 13.9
